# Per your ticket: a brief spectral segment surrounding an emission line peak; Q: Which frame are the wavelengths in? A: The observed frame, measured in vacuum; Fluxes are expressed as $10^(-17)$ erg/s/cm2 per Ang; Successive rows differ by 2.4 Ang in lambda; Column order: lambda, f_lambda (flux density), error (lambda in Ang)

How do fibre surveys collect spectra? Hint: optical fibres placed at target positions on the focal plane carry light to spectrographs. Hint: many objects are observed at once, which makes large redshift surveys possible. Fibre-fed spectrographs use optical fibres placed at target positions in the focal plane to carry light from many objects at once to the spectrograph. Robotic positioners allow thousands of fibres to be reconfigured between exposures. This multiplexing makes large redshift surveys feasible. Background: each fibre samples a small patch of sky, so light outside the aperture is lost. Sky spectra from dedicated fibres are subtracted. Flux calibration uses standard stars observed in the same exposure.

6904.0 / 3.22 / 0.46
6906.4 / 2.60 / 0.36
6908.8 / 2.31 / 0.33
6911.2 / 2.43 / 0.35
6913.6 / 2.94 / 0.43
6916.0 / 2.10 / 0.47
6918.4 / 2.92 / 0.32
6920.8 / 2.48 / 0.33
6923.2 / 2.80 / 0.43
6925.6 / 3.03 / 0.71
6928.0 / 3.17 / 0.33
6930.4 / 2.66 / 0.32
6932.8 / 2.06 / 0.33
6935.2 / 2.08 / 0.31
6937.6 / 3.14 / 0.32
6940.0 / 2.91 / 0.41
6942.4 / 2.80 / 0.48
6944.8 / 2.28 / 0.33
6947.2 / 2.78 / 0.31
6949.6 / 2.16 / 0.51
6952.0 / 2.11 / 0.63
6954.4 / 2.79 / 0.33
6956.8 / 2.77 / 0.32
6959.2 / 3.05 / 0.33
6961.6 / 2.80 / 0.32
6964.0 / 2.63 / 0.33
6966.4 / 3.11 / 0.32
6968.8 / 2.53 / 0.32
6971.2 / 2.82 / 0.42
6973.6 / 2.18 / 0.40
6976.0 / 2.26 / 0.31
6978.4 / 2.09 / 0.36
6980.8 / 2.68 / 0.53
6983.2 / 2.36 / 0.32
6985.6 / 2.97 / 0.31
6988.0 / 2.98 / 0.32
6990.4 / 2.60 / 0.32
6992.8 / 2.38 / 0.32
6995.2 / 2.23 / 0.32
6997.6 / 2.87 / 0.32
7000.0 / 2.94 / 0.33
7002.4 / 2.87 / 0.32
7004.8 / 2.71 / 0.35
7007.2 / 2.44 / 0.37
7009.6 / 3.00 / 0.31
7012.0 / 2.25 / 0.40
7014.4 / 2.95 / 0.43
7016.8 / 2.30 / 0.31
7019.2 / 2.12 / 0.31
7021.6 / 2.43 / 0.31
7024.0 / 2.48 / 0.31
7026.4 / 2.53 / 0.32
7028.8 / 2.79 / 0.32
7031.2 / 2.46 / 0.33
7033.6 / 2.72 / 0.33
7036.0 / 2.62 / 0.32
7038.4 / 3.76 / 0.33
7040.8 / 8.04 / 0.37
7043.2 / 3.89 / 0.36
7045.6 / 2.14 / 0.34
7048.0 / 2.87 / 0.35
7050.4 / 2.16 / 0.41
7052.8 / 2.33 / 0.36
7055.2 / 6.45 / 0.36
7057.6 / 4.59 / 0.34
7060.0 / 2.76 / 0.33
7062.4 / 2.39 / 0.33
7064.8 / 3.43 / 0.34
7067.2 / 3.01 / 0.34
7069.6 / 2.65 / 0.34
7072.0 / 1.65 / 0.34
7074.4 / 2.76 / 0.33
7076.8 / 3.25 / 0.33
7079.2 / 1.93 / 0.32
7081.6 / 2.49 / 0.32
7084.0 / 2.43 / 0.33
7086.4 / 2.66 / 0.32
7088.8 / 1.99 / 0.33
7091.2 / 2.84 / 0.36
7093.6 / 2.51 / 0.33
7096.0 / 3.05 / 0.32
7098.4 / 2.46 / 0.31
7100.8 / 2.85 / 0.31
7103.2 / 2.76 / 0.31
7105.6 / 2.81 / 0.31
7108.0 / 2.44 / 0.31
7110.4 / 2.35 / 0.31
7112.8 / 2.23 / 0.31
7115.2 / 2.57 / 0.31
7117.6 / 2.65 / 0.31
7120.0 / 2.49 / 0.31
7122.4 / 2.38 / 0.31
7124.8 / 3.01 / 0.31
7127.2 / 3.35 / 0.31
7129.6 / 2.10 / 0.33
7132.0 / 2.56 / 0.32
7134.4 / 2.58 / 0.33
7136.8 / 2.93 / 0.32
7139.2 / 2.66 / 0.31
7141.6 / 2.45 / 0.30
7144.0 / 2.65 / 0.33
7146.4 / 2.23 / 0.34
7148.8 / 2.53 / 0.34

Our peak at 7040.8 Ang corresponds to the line [S II] 6716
